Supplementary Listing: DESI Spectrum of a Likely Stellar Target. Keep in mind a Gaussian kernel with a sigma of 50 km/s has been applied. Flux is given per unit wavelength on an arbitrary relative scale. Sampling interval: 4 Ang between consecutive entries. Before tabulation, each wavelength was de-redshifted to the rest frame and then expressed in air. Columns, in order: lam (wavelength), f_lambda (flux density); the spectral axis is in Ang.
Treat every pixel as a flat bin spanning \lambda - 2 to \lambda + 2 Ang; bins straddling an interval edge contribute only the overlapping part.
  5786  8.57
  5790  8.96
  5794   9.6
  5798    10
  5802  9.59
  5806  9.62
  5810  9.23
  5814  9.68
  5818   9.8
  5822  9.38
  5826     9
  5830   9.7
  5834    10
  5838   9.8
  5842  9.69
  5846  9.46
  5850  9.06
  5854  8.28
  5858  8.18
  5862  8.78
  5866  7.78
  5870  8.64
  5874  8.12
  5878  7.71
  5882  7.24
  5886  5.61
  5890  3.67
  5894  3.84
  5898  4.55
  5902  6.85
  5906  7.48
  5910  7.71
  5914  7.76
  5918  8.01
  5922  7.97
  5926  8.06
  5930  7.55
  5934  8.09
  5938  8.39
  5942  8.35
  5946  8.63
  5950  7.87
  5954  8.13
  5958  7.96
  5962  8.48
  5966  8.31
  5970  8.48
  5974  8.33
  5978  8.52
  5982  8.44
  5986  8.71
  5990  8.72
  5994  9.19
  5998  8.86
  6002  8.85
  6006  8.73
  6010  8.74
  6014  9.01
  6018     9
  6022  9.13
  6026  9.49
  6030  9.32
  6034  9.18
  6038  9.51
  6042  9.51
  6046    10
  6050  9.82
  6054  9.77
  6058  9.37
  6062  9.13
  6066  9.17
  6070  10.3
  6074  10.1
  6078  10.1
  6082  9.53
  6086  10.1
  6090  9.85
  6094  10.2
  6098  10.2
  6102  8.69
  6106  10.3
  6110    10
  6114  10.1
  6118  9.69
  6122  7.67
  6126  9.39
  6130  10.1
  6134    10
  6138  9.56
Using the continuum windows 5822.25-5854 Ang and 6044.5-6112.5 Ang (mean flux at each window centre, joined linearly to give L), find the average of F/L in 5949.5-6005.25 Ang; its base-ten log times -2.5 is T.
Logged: 0.14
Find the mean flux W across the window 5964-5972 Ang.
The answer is 8.39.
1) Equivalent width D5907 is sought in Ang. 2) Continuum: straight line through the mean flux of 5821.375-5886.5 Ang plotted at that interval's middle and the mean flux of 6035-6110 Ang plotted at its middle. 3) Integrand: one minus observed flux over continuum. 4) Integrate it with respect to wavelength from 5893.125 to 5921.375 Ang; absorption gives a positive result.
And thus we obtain 6.84 Ang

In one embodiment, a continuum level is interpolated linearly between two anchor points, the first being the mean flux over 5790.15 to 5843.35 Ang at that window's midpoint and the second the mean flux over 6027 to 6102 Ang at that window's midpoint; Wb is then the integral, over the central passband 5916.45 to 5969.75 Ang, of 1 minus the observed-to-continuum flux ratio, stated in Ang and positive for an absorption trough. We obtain 8.3 Ang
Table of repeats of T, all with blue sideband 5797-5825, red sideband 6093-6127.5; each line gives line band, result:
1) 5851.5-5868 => 0.16 mag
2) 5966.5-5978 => 0.14 mag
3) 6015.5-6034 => 0.04 mag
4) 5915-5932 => 0.21 mag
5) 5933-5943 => 0.16 mag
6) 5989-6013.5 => 0.08 mag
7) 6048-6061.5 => 0.00 mag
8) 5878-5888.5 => 0.41 mag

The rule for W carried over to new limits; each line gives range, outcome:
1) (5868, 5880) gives 8.16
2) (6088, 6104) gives 9.73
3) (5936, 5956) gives 8.27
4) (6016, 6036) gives 9.22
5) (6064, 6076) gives 9.86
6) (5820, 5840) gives 9.58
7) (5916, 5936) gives 7.94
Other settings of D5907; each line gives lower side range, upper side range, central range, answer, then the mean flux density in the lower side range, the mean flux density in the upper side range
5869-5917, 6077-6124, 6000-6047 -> -3.6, 6.59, 9.69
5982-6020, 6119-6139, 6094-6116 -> -1.5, 8.85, 9.35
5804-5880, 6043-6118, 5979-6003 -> 1.9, 9.05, 9.81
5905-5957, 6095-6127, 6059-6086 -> -1.6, 8.01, 9.53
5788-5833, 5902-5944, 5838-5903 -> 9.5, 9.52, 7.89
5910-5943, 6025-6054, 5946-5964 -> 0.5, 7.99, 9.56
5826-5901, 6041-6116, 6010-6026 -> 0.3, 7.8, 9.81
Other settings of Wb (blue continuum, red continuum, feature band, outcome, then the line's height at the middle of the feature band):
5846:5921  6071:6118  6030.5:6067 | -0.6 Ang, 9.34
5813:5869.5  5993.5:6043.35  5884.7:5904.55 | 9.1 Ang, 9.15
